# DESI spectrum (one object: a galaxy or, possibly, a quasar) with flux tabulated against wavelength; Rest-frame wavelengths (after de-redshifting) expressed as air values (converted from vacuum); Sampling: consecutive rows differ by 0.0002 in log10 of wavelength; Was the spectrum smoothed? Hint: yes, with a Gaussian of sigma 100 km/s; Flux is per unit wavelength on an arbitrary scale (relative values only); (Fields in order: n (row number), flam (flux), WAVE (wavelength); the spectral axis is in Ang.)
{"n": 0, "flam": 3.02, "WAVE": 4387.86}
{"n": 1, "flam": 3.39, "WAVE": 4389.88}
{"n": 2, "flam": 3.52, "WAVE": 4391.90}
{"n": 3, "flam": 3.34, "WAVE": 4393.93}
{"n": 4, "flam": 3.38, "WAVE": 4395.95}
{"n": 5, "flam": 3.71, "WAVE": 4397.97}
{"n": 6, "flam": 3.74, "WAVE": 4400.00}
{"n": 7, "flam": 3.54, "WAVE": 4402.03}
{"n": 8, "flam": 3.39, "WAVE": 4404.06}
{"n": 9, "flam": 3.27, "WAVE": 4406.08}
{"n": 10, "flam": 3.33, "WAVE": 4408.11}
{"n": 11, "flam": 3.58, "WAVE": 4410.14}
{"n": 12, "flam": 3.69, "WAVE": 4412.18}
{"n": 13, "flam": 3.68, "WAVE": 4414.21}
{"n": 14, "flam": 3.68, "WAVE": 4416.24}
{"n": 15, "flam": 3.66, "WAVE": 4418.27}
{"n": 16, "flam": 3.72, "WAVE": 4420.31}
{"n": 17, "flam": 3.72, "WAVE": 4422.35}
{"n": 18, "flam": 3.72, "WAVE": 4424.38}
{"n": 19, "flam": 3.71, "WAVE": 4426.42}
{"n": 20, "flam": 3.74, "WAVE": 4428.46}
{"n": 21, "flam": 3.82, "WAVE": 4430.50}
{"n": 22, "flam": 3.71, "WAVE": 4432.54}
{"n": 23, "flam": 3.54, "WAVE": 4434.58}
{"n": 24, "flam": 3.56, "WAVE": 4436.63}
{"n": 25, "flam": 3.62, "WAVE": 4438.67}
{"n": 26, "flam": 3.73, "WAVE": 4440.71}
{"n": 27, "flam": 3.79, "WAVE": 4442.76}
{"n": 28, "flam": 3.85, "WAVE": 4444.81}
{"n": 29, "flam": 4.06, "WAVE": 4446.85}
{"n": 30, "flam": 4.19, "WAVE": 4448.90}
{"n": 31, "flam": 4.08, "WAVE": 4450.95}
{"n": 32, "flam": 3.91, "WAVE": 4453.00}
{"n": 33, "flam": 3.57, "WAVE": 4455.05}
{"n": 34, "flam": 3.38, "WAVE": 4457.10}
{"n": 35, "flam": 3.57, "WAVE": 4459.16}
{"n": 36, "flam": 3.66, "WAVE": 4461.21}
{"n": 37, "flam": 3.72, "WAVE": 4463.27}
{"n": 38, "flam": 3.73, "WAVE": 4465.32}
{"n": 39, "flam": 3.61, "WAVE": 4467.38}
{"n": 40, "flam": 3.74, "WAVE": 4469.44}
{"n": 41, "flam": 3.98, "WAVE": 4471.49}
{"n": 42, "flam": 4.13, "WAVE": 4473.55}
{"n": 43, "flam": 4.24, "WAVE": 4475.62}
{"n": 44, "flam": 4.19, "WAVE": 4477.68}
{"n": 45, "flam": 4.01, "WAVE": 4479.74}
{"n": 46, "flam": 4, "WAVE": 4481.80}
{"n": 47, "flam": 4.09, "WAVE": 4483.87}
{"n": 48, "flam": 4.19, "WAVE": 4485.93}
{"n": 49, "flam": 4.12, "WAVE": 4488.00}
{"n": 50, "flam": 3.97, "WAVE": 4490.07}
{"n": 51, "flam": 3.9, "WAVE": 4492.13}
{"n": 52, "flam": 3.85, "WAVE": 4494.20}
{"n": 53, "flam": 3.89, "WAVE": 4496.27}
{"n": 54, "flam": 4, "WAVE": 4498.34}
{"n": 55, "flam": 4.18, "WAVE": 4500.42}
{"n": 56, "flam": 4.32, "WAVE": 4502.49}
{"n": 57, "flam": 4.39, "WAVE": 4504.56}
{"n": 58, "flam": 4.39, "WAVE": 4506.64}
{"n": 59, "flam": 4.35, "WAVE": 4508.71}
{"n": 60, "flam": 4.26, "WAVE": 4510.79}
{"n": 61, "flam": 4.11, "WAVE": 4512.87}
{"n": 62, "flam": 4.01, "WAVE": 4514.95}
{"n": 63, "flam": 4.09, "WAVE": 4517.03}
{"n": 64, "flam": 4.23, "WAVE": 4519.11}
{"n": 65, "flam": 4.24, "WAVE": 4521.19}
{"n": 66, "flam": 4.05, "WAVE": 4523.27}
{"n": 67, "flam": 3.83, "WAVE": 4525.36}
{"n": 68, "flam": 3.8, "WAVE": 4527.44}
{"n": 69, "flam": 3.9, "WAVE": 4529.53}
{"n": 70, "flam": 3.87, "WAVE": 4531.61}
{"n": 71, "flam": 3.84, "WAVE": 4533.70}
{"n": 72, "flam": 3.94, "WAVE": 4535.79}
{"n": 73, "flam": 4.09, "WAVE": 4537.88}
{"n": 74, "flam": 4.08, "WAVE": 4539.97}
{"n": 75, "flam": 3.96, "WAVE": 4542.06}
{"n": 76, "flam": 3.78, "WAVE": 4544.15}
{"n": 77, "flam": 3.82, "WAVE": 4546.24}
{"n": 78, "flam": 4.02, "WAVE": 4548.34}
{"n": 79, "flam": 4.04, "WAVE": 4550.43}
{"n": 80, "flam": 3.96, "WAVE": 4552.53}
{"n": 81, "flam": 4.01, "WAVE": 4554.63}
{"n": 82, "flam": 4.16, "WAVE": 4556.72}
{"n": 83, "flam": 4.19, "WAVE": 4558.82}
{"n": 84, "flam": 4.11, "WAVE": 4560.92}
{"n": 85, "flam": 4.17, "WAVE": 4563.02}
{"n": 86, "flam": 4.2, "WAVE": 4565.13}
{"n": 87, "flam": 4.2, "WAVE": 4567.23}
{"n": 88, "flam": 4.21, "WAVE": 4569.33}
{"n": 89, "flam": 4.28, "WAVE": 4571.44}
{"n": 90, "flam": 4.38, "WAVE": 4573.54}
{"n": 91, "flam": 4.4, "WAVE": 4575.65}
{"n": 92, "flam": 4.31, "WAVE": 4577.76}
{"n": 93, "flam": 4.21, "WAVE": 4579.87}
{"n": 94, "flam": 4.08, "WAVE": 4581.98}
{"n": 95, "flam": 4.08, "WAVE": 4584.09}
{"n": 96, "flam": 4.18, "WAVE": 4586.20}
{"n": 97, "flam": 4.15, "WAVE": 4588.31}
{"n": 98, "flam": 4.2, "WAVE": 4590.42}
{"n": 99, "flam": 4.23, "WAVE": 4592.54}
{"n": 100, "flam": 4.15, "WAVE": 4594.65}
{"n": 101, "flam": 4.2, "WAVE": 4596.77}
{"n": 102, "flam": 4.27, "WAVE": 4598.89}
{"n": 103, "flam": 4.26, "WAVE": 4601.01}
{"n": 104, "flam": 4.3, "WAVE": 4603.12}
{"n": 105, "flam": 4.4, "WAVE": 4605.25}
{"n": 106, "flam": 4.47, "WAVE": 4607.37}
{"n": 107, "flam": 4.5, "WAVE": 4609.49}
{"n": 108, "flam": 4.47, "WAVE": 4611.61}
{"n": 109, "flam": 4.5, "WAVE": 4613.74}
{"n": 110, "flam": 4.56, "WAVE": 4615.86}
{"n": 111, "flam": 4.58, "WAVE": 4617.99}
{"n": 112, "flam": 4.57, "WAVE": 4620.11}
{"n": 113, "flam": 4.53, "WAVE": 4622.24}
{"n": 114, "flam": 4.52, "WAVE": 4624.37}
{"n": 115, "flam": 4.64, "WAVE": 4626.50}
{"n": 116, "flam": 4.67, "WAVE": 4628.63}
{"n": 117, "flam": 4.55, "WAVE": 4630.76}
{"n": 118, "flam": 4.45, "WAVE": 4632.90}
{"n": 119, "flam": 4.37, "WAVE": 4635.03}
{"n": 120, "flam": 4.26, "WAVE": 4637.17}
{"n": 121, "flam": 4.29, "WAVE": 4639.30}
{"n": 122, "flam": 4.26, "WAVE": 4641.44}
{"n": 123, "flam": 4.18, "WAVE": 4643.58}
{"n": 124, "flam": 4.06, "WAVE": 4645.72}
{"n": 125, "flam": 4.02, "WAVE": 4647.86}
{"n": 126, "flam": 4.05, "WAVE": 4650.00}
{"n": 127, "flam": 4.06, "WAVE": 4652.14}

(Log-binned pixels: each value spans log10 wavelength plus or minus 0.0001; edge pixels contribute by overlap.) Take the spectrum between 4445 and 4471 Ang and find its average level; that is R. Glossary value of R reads 3.78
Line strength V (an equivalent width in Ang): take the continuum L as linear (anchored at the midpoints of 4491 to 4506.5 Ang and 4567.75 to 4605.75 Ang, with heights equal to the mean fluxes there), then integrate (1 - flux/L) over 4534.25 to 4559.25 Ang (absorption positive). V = 1.0 Ang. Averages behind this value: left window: 4.09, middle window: 4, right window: 4.24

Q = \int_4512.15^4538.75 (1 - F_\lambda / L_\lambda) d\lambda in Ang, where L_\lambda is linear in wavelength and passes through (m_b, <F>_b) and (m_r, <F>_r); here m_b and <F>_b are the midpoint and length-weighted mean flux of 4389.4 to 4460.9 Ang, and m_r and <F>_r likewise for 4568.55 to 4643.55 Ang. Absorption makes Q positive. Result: 0.3 Ang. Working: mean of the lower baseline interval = 3.66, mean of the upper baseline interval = 4.35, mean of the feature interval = 4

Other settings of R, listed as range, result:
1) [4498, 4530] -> 4.14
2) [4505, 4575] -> 4.08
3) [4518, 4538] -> 3.97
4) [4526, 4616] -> 4.16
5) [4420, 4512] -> 3.91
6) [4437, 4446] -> 3.74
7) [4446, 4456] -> 3.96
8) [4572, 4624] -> 4.34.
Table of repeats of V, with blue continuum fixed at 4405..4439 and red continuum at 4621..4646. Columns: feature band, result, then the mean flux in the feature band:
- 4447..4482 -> -0.7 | 3.87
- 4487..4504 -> -0.6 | 4.04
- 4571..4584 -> -0.2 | 4.26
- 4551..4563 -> 0.1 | 4.09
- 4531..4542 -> 0.2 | 3.97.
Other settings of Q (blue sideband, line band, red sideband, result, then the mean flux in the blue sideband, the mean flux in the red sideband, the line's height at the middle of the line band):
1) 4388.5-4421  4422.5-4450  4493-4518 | -0.3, 3.53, 4.15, 3.72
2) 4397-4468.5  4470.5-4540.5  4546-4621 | -2.1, 3.69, 4.25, 3.96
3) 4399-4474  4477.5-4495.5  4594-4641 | -0.6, 3.7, 4.43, 3.9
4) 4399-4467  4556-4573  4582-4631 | 0.1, 3.69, 4.38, 4.21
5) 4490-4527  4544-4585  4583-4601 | 0.2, 4.11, 4.19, 4.16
